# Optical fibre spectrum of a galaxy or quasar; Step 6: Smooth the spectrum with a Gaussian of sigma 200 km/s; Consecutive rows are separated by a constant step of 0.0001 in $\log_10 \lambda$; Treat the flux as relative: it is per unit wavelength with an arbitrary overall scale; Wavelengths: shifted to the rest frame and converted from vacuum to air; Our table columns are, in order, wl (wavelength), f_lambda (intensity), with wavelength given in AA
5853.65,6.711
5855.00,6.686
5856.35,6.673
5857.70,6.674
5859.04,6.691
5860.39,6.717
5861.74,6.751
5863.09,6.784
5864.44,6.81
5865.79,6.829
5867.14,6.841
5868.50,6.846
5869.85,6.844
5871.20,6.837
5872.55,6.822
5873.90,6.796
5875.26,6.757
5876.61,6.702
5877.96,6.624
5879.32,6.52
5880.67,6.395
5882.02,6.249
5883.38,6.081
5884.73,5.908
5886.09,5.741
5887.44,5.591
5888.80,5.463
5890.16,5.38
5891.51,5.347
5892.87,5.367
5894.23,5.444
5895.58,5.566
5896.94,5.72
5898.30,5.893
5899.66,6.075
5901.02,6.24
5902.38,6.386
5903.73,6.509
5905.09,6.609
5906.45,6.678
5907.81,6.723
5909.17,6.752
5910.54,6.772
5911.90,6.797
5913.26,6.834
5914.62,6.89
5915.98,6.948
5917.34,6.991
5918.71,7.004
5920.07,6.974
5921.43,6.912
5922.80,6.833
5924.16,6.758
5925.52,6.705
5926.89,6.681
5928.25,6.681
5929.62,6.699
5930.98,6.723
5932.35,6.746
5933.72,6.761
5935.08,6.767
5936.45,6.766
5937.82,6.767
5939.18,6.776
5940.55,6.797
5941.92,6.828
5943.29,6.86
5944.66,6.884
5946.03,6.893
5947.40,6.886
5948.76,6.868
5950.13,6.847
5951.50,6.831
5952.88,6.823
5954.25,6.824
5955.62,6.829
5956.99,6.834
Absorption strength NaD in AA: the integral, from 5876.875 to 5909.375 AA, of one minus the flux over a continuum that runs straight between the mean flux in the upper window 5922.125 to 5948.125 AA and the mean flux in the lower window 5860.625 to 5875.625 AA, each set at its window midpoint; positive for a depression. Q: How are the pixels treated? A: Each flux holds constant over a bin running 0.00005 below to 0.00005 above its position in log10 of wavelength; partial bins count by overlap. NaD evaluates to 3.6 AA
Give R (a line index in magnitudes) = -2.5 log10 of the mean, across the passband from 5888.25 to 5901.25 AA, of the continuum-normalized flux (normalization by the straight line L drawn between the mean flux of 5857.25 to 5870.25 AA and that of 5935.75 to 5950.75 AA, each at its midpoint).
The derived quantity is 0.21 mag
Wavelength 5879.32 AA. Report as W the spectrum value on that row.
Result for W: 6.52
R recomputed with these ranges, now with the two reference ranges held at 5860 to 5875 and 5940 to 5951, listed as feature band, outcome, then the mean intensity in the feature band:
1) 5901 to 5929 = 0.01 mag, 6.76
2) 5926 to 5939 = 0.02 mag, 6.73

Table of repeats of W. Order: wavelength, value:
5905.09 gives 6.609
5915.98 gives 6.948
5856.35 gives 6.673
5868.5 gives 6.846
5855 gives 6.686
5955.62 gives 6.829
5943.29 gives 6.86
